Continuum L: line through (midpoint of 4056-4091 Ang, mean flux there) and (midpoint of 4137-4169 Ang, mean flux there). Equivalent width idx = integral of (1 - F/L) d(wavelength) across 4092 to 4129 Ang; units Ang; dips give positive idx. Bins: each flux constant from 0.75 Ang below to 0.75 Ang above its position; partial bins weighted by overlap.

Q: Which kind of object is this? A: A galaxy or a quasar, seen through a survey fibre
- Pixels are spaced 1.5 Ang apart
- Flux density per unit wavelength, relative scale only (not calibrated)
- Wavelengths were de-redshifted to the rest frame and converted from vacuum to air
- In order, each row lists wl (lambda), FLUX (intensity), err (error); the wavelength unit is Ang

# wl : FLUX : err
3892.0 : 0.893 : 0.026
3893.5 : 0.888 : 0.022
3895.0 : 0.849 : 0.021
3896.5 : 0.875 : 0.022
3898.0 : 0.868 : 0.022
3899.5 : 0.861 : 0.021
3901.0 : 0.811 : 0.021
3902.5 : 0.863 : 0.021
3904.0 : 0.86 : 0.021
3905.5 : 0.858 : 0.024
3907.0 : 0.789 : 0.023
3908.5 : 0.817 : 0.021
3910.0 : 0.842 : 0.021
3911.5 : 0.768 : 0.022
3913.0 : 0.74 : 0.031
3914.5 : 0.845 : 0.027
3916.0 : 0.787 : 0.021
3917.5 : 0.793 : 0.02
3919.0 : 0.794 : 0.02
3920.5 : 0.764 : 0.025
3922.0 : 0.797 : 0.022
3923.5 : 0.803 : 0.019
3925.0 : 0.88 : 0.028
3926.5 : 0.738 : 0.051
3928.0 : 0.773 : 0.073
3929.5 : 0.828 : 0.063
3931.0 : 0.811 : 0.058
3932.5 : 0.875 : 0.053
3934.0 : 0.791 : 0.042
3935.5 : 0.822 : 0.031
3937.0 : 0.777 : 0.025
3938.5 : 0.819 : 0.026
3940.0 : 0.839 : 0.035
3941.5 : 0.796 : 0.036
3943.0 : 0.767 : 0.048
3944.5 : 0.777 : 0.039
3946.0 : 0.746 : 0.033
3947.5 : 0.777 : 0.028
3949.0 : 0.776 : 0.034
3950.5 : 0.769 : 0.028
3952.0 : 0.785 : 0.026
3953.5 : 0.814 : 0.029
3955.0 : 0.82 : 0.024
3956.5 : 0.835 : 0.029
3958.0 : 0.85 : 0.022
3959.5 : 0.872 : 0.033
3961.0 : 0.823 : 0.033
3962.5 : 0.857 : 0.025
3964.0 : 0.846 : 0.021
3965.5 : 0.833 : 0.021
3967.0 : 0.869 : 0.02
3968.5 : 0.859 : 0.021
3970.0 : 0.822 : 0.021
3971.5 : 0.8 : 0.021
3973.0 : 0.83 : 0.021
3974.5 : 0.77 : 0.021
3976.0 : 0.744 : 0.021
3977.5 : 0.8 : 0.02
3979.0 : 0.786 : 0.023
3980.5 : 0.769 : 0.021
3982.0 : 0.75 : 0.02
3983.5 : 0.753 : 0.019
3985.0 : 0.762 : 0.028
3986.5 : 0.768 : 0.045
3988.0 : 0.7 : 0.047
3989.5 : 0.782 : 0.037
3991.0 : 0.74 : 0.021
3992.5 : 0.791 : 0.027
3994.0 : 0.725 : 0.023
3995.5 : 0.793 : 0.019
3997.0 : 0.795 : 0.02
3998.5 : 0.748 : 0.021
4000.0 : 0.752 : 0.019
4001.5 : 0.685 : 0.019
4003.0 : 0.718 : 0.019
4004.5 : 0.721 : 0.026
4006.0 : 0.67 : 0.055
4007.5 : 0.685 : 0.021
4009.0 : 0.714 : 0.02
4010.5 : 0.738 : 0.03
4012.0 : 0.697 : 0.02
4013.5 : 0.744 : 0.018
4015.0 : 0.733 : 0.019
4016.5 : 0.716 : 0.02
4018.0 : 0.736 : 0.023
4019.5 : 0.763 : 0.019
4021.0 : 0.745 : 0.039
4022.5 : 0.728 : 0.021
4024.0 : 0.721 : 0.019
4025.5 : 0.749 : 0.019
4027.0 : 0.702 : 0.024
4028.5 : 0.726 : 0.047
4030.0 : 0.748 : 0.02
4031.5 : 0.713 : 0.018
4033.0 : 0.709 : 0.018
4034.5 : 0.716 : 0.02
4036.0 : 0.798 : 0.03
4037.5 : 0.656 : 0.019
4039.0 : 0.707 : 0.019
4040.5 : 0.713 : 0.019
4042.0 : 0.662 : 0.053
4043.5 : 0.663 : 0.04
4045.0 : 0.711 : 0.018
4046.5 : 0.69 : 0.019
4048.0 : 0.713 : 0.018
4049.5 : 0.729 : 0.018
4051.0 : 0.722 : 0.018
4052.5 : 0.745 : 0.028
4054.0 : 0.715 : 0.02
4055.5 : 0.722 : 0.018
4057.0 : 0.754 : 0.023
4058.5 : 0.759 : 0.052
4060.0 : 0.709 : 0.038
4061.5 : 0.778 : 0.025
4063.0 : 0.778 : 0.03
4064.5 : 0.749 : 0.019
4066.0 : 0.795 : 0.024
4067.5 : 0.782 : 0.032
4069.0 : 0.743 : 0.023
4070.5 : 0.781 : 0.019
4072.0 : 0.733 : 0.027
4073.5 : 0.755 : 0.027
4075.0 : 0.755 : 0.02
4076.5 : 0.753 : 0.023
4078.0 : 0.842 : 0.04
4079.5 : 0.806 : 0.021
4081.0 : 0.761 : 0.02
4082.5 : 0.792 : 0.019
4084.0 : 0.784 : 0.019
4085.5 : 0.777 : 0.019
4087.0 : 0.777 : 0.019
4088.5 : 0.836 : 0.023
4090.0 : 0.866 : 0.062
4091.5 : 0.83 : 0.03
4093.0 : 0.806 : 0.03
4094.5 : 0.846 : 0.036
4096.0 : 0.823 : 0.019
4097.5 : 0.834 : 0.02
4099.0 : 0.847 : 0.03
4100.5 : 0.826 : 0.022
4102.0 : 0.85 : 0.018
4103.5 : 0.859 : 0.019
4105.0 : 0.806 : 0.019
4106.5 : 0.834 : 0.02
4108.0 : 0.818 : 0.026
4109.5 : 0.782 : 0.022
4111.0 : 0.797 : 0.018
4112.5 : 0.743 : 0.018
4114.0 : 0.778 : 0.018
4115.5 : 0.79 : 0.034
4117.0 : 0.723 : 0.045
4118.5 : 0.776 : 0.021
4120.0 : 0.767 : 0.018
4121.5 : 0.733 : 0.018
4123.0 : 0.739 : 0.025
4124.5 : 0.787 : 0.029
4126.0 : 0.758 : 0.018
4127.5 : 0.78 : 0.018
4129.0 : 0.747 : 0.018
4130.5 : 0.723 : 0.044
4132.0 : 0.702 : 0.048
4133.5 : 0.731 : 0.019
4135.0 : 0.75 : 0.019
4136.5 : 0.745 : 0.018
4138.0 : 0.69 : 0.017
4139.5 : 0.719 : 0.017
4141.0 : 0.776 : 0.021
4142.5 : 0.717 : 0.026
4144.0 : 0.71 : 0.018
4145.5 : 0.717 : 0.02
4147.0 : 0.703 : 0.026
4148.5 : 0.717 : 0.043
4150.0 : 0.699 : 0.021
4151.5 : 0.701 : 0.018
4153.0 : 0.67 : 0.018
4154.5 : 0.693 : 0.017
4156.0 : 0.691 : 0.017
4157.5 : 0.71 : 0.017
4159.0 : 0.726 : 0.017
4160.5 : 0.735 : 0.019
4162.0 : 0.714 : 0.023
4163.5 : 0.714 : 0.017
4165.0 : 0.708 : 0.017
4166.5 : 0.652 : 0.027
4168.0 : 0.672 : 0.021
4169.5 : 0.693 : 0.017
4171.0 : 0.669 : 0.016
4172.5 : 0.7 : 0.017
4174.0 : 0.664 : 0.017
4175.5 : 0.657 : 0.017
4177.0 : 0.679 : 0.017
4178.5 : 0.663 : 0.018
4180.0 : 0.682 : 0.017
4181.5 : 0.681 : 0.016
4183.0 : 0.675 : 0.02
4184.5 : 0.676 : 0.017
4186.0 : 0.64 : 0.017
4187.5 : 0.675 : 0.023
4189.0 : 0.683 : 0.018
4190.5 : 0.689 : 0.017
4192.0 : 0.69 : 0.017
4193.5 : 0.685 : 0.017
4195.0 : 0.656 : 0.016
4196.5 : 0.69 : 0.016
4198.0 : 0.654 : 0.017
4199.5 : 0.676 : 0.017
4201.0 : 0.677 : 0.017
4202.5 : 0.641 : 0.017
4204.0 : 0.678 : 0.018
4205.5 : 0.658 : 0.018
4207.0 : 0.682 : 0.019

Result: -2.5 Ang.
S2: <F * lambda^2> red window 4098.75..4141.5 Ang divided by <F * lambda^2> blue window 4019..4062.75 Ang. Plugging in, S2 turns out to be 1.1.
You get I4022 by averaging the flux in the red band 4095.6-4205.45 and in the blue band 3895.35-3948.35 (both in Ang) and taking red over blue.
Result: 0.89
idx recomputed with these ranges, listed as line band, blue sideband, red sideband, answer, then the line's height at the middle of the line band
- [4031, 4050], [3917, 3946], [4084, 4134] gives 2.1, 0.795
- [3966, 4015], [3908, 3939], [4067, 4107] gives 2.7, 0.803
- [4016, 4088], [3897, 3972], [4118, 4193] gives 1.5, 0.758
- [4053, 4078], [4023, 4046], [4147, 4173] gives -1.7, 0.709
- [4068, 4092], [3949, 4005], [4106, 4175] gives -1.1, 0.751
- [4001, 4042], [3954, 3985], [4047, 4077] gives 3.0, 0.777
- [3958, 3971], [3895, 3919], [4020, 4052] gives -1.2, 0.776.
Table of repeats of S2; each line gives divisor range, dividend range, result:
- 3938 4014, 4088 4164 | 1.05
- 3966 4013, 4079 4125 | 1.11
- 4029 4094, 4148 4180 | 0.97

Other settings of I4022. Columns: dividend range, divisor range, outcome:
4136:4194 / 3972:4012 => 0.93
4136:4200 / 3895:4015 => 0.87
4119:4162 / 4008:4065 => 1.00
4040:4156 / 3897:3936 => 0.93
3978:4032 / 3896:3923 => 0.90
